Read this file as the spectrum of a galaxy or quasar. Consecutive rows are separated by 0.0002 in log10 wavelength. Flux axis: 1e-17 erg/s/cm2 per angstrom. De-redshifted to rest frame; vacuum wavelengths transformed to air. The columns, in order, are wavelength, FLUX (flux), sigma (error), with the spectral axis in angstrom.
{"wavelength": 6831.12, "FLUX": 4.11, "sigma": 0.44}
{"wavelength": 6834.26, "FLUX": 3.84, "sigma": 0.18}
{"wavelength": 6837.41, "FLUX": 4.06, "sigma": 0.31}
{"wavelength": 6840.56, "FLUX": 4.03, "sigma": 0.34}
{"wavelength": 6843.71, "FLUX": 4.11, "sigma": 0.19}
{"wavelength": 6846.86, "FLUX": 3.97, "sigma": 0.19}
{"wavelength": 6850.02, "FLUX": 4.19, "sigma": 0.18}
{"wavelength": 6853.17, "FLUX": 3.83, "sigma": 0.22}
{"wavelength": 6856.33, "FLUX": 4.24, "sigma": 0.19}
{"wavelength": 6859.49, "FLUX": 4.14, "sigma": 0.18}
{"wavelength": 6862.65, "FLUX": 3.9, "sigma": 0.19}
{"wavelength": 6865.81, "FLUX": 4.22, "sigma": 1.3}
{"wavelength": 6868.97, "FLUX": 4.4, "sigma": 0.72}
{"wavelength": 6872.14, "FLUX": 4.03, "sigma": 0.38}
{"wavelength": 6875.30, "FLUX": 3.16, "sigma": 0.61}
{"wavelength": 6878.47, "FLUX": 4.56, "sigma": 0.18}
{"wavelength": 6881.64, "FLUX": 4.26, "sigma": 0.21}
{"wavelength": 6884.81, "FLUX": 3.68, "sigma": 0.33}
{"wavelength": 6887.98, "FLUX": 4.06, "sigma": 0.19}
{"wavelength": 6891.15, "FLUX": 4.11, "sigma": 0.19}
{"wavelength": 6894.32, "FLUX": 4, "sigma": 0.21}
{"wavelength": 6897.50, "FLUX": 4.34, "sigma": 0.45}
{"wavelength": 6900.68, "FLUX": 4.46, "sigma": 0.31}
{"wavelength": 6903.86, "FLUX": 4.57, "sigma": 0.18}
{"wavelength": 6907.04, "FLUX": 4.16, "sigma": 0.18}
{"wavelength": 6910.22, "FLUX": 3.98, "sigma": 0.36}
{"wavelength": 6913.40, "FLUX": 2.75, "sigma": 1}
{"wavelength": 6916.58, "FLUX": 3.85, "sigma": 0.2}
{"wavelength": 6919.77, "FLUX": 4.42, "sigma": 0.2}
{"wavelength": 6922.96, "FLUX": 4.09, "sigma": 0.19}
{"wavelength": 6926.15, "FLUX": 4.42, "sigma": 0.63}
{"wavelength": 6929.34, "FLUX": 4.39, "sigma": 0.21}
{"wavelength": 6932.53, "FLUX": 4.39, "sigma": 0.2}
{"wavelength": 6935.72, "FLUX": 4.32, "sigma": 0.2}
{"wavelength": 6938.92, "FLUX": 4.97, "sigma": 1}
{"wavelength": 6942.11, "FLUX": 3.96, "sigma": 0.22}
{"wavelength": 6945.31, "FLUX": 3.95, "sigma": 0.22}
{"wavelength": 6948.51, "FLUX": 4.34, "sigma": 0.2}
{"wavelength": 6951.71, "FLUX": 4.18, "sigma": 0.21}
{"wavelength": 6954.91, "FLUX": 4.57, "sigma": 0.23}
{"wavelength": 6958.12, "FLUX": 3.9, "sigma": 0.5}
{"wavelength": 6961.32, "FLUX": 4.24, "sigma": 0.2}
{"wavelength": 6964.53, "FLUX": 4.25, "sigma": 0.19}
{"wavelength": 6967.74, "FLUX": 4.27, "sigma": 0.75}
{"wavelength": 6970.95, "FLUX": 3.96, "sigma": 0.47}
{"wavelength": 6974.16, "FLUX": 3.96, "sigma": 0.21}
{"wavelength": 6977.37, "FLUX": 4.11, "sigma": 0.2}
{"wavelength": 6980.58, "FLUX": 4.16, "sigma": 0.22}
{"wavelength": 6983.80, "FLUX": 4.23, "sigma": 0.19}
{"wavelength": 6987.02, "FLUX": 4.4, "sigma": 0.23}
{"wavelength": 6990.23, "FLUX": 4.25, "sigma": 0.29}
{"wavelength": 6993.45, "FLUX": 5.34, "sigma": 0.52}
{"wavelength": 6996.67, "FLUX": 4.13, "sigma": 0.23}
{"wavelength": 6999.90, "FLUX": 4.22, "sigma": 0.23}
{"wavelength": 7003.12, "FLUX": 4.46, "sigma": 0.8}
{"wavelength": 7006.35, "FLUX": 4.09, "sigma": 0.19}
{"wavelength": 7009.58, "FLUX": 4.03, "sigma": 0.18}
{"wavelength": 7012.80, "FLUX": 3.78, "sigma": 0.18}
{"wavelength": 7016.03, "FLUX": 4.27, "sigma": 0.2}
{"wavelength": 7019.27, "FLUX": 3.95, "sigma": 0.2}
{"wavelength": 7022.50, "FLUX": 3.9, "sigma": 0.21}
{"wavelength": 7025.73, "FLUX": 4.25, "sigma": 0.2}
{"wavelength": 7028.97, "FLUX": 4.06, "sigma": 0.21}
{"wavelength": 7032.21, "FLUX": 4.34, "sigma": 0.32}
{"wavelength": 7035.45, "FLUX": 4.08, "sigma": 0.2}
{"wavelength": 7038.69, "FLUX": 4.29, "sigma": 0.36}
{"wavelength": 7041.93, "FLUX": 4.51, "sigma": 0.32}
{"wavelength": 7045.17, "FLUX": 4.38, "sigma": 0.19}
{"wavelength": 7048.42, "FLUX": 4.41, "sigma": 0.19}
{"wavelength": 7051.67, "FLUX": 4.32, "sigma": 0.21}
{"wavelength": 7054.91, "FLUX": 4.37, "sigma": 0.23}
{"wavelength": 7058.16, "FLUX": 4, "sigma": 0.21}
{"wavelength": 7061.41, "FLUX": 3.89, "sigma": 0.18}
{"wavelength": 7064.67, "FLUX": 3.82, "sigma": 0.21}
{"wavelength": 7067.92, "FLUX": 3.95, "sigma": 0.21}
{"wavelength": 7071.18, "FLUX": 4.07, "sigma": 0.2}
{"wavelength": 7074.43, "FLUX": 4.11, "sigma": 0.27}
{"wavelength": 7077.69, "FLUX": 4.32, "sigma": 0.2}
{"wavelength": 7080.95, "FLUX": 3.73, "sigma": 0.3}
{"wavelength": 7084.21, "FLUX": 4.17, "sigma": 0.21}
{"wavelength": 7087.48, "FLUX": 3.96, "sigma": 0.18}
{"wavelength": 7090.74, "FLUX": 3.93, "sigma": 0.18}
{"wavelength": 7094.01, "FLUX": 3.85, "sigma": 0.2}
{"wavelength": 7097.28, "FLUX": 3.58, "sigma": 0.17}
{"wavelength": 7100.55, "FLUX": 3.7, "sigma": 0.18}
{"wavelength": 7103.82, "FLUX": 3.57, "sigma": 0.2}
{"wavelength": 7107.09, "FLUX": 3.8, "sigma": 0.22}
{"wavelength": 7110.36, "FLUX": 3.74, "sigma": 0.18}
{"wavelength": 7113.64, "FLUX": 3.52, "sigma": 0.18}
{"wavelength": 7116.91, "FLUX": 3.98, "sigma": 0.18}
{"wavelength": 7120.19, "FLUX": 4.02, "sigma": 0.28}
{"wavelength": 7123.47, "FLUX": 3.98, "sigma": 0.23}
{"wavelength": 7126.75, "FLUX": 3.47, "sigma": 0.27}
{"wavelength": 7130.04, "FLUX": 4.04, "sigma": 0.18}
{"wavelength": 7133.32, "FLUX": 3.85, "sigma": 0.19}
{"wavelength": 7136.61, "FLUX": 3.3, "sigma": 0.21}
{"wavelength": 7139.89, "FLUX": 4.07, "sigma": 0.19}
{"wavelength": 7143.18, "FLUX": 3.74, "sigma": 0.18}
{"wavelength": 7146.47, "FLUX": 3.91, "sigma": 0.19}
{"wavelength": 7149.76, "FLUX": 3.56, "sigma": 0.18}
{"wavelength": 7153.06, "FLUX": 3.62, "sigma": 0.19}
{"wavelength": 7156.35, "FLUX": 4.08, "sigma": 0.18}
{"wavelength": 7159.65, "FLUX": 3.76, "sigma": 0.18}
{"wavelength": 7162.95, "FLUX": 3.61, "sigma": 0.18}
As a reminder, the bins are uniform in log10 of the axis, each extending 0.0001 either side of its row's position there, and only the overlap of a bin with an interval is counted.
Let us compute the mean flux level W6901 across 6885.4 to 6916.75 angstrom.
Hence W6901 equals 4.03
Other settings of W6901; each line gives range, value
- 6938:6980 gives 4.19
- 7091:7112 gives 3.72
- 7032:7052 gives 4.33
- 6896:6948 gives 4.19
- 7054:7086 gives 4.03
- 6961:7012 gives 4.25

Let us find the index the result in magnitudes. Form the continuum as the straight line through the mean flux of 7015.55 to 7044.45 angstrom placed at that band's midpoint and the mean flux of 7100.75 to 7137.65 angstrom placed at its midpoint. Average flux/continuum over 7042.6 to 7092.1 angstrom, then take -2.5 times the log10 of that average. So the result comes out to -0.03 mag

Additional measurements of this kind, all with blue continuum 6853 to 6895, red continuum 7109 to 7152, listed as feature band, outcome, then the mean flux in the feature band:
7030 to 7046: -0.11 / 4.31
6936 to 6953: -0.08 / 4.28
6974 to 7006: -0.11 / 4.33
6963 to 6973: -0.05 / 4.15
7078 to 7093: -0.04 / 3.98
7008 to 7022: -0.03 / 4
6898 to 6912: -0.07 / 4.28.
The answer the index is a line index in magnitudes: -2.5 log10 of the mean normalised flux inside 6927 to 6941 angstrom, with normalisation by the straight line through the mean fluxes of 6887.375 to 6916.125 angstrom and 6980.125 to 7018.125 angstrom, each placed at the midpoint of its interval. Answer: -0.09 mag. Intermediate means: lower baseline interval 4.04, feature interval 4.5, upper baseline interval 4.28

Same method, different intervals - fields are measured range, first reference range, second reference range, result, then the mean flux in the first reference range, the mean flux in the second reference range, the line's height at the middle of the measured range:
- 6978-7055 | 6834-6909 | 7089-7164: -0.091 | 4.1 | 3.77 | 3.91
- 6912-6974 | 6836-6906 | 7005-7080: -0.013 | 4.11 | 4.14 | 4.12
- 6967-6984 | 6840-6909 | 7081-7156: -0.032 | 4.11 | 3.79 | 3.98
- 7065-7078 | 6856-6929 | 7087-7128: -0.066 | 4.08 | 3.78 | 3.83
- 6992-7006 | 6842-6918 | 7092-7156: -0.151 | 4.04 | 3.76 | 3.9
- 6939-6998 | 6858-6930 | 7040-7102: -0.048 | 4.08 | 4.06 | 4.07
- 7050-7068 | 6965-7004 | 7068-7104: -0.013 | 4.29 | 3.92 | 4.02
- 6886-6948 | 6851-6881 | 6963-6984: -0.020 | 4.06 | 4.13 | 4.09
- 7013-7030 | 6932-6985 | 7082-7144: -0.003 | 4.22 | 3.8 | 4.05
